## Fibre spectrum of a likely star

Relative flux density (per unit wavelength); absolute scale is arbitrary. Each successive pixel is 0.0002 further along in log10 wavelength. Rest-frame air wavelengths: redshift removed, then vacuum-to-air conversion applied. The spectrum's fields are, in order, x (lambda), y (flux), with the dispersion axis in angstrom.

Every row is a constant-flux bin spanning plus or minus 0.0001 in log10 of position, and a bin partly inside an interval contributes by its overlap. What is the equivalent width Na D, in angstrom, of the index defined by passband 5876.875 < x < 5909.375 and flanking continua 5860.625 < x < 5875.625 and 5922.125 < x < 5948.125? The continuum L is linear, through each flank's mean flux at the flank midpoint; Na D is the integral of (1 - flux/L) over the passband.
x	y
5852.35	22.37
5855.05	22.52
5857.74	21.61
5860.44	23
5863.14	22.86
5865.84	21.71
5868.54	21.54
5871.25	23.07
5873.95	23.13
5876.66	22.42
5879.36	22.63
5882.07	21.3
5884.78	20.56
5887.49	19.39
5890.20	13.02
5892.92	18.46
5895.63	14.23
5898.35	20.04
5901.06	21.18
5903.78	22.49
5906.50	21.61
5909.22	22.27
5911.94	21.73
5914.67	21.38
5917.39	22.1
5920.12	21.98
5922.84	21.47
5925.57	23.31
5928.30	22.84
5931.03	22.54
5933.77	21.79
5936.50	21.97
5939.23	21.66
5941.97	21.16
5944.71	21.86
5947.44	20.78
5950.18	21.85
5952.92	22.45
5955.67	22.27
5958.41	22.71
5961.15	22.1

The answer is 3.70 angstrom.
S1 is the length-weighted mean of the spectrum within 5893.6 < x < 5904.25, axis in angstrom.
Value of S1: 19.2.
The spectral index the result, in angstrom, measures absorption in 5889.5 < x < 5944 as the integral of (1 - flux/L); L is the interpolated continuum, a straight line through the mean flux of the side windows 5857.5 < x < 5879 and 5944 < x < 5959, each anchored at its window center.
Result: 2.9 angstrom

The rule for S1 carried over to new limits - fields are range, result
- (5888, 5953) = 21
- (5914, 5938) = 22.2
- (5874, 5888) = 21.5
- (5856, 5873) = 22.3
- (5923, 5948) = 22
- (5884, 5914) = 19.6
